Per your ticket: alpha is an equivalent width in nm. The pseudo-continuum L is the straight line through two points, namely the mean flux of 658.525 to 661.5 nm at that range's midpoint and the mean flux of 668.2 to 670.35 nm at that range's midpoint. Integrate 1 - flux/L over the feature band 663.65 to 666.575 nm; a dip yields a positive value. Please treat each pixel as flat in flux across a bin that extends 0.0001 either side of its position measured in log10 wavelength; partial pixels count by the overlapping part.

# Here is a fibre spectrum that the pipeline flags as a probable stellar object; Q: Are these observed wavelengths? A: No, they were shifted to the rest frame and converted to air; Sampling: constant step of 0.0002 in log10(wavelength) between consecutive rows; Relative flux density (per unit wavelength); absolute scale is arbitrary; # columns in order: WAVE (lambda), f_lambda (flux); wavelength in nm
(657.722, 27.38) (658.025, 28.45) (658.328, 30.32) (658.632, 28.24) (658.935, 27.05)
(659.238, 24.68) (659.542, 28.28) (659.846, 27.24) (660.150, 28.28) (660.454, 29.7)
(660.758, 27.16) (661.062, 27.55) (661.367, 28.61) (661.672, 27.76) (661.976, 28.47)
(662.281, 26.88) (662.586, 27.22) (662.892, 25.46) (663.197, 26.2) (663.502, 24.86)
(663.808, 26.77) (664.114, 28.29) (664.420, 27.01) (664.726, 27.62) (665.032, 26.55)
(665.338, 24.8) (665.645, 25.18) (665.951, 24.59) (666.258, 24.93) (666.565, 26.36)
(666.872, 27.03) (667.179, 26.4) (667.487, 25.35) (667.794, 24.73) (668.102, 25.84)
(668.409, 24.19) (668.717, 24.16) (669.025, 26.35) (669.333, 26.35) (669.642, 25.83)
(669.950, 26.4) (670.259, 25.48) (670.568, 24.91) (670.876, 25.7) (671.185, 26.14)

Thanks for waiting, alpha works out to 0.034 nm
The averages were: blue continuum 27.7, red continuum 25.5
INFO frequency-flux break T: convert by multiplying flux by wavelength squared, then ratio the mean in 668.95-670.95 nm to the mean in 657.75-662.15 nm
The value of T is 0.95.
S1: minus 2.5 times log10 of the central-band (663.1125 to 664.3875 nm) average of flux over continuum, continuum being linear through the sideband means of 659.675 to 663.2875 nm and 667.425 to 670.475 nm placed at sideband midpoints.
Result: 0.01 mag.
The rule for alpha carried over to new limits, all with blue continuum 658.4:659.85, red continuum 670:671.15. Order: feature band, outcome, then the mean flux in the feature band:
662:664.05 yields 0.02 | 26.5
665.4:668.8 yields 0.09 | 25.4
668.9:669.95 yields -0.02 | 26.2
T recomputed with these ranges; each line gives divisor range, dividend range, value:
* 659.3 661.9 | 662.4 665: 0.96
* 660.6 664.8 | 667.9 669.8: 0.96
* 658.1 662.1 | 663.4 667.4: 0.95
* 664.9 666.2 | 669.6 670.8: 1.03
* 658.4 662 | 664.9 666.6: 0.93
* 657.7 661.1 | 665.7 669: 0.93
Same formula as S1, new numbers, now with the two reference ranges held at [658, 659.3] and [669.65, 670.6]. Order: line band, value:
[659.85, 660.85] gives -0.03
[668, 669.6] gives 0.02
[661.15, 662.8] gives -0.02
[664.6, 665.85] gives 0.03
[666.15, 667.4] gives 0.01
